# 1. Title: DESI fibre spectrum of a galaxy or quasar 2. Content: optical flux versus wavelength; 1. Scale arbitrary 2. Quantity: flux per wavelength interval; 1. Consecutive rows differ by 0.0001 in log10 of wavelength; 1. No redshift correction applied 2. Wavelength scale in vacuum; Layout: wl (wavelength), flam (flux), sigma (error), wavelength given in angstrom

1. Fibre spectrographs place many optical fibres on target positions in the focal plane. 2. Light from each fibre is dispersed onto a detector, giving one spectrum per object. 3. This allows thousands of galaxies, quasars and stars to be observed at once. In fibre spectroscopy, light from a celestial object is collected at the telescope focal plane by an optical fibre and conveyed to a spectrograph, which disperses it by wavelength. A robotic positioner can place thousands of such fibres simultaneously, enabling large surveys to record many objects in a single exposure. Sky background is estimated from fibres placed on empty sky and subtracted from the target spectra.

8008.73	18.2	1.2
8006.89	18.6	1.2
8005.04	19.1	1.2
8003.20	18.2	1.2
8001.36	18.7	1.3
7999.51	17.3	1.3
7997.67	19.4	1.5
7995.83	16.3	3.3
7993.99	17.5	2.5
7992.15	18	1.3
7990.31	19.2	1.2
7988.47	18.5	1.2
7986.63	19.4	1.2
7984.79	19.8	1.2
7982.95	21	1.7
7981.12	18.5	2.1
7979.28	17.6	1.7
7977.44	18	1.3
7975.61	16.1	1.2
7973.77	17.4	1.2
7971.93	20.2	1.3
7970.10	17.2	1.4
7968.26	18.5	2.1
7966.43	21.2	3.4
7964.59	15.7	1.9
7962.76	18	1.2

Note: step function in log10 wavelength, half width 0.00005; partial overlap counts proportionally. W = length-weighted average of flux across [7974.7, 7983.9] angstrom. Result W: 18.3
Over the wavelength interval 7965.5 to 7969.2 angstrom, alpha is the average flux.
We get 19.8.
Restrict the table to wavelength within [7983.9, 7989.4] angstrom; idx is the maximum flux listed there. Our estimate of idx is 19.8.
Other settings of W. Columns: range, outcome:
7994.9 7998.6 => 17.9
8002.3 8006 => 18.6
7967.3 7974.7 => 18.3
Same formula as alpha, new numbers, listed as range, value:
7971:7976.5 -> 17.9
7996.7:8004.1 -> 18.4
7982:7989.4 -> 19.7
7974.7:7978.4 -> 17.1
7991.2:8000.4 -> 17.7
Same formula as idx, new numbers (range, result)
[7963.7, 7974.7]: 21.2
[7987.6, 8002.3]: 19.4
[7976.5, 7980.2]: 18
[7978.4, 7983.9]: 21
